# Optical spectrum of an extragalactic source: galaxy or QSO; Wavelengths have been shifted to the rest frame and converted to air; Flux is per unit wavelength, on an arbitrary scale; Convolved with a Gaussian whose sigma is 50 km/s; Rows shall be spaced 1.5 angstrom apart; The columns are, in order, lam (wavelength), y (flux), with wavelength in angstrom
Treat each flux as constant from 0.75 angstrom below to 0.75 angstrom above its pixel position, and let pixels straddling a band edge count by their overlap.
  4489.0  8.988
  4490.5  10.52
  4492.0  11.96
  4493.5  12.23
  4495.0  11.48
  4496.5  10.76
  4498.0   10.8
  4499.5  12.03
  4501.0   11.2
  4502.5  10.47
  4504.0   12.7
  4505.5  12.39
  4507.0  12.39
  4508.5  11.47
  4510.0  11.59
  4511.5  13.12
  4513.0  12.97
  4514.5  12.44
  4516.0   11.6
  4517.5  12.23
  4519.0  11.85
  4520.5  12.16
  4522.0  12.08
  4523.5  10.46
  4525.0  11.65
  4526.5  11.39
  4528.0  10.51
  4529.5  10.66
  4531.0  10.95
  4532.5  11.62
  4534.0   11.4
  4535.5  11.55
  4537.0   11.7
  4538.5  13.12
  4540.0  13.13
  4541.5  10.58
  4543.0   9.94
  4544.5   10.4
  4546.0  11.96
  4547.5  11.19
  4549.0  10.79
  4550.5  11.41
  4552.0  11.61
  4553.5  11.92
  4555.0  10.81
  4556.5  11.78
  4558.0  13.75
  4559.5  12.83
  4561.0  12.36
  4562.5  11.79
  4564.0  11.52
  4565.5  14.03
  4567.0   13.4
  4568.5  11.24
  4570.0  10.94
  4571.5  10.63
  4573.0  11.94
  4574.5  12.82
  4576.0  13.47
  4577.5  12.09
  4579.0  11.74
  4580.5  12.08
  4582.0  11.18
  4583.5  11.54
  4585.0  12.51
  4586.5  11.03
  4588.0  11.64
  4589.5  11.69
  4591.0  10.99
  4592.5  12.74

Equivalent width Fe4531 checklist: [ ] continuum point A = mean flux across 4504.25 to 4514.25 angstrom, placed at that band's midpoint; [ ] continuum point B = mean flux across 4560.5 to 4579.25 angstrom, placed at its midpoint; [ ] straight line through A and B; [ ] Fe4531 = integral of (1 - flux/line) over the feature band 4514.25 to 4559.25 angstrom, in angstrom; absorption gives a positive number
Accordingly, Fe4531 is 2.6 angstrom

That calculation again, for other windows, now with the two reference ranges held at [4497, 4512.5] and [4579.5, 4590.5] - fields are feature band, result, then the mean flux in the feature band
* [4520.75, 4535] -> 0.7 angstrom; 11.2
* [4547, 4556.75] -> 0.3 angstrom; 11.3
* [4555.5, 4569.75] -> -0.9 angstrom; 12.4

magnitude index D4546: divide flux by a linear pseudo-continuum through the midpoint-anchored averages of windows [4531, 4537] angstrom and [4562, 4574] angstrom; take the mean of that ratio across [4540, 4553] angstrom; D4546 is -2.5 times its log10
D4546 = 0.05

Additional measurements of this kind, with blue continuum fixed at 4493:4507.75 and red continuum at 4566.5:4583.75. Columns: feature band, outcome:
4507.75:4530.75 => -0.002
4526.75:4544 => 0.038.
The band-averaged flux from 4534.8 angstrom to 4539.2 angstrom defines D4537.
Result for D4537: 12.1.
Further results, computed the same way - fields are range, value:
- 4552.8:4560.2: 12.2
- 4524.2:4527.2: 11.5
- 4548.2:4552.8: 11.3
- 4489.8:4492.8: 11.3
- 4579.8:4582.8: 11.6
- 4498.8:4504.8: 11.6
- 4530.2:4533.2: 11.3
